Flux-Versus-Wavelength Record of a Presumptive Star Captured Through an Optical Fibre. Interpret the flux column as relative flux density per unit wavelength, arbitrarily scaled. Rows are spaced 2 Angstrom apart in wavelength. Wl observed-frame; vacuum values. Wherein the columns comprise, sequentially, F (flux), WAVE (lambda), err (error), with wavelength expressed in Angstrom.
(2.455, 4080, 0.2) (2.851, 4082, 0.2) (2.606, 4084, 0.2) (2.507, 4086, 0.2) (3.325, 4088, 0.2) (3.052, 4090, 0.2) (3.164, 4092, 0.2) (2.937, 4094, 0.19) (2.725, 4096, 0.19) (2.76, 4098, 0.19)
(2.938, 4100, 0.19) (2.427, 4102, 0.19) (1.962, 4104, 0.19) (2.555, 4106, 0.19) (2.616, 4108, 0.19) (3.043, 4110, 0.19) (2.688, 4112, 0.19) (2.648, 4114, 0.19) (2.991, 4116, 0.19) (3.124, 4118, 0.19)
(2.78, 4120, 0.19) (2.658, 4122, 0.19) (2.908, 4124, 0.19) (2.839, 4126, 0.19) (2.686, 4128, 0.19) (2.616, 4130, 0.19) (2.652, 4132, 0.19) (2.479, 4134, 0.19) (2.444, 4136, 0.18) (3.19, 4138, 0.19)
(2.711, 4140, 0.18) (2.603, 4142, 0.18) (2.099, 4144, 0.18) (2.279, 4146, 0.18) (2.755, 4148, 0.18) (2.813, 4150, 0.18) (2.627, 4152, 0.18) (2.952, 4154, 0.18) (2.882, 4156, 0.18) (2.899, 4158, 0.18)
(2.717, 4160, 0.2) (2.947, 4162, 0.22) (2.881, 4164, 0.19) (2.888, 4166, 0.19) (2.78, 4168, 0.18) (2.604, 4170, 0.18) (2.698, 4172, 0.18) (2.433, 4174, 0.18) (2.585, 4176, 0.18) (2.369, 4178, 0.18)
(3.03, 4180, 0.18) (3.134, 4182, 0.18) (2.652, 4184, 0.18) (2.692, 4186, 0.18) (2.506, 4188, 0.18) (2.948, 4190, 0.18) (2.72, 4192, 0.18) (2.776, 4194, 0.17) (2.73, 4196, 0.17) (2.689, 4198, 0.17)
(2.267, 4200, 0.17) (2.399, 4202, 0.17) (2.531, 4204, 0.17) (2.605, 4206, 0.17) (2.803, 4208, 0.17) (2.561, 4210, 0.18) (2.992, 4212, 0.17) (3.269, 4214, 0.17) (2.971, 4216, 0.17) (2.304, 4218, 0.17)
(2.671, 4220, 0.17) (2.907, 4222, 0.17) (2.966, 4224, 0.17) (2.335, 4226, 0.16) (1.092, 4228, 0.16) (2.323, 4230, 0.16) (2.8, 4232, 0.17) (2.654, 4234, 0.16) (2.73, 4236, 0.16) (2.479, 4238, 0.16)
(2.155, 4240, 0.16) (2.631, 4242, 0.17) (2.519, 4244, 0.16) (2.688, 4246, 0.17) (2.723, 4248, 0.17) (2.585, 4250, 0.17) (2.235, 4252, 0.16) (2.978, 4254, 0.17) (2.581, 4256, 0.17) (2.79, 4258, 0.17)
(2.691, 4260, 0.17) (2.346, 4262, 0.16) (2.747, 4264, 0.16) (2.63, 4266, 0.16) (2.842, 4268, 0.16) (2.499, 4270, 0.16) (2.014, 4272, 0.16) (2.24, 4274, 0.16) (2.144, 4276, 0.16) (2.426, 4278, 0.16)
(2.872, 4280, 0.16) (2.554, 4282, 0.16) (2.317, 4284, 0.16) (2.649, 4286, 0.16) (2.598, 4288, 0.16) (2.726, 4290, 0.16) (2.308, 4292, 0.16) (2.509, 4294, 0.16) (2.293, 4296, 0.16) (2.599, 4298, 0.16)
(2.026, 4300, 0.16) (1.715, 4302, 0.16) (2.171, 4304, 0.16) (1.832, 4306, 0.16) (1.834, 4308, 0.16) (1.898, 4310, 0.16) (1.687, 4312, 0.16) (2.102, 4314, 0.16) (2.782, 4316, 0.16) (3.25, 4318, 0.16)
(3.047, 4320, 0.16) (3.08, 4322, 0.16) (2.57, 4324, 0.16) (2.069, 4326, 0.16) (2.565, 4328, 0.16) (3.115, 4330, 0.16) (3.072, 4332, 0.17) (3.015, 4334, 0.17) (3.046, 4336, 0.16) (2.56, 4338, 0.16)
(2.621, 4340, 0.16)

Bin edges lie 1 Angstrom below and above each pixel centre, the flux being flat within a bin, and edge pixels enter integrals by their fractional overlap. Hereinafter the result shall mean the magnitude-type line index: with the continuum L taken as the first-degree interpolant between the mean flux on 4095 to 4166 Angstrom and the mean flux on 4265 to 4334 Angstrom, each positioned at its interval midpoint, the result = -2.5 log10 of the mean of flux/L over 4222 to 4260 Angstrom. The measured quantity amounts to 0.00 mag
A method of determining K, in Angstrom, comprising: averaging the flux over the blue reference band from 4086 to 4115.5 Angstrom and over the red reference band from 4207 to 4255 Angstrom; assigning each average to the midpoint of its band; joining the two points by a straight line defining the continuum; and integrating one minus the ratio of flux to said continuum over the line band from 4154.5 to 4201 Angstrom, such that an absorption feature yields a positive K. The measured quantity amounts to -1.1 Angstrom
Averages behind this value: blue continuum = 2.77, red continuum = 2.6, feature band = 2.73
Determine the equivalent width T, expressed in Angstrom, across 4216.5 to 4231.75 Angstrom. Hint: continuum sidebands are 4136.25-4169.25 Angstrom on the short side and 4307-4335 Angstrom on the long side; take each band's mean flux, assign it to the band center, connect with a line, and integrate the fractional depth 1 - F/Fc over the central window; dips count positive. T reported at 1.5 Angstrom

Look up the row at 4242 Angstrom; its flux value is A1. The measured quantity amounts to 2.631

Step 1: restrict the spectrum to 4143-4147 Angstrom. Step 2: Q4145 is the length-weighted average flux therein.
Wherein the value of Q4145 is 2.19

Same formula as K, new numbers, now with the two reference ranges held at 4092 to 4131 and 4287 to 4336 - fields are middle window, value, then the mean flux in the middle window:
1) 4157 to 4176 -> -0.6 Angstrom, 2.75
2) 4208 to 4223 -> -1.2 Angstrom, 2.81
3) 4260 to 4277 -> 0.5 Angstrom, 2.45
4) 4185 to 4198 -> -0.5 Angstrom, 2.73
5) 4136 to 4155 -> 0.3 Angstrom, 2.66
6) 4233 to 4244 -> 0.2 Angstrom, 2.53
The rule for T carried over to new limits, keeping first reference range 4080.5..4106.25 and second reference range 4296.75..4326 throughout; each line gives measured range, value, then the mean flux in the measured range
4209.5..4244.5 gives -1.24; 2.58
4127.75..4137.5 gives 0.28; 2.6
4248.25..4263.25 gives -1.11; 2.61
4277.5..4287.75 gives -0.85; 2.57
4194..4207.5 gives -0.13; 2.56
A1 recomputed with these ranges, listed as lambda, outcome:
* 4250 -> 2.585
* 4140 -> 2.711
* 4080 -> 2.455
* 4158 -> 2.899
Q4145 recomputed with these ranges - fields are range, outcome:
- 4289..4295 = 2.51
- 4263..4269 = 2.74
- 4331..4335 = 3.04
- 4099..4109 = 2.5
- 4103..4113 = 2.57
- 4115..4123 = 2.89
